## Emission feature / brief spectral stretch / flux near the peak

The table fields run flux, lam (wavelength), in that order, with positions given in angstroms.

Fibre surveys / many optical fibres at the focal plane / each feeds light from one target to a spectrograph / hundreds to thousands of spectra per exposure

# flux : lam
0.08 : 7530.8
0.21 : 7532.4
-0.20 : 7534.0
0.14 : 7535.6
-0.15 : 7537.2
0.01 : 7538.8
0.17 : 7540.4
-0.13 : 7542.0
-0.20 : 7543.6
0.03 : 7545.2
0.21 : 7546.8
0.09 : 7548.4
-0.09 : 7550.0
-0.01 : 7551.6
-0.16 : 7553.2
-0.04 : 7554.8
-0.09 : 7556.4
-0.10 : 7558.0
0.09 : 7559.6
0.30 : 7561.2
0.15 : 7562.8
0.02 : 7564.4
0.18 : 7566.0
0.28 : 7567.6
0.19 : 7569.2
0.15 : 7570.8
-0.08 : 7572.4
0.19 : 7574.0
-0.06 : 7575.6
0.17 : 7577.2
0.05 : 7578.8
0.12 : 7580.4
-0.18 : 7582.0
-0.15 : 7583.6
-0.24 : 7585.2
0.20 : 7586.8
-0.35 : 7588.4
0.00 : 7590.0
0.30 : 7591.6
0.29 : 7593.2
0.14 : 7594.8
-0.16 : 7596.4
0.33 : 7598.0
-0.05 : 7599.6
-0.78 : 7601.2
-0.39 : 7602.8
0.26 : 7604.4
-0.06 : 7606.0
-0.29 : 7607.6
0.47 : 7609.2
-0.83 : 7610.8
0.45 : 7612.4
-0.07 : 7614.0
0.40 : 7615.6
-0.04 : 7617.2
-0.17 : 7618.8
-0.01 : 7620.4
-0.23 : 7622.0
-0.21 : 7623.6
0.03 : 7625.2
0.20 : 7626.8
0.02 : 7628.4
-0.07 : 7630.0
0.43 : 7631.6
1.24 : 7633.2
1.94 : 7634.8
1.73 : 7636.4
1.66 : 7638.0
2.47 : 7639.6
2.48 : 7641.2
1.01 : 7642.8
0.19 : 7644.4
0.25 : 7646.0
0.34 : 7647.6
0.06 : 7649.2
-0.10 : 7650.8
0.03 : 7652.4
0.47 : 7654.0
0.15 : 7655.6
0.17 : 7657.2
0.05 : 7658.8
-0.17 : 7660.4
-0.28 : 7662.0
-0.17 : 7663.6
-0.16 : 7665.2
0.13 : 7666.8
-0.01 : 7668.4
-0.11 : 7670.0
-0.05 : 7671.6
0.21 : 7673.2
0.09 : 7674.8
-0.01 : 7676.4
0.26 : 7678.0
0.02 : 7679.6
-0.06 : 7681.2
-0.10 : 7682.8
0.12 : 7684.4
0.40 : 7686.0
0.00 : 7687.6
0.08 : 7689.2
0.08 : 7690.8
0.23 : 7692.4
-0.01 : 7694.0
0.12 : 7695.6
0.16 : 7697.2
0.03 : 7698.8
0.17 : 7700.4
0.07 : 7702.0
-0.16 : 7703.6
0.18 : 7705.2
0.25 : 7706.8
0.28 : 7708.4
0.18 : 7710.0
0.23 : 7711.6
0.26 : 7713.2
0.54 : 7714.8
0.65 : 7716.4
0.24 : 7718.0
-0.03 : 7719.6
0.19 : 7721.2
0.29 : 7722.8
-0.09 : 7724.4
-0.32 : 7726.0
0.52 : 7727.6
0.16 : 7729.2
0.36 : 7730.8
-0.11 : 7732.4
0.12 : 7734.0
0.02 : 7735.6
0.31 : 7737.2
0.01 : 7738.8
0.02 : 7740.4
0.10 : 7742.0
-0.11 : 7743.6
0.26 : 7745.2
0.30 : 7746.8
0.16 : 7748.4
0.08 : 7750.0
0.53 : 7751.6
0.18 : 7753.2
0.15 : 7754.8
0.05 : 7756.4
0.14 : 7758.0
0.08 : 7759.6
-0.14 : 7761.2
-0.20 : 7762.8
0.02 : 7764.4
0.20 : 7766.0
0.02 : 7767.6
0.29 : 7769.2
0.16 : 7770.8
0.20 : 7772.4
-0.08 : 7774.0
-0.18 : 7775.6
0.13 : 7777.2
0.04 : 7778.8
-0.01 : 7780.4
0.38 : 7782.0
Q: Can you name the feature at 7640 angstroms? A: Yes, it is [O II]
